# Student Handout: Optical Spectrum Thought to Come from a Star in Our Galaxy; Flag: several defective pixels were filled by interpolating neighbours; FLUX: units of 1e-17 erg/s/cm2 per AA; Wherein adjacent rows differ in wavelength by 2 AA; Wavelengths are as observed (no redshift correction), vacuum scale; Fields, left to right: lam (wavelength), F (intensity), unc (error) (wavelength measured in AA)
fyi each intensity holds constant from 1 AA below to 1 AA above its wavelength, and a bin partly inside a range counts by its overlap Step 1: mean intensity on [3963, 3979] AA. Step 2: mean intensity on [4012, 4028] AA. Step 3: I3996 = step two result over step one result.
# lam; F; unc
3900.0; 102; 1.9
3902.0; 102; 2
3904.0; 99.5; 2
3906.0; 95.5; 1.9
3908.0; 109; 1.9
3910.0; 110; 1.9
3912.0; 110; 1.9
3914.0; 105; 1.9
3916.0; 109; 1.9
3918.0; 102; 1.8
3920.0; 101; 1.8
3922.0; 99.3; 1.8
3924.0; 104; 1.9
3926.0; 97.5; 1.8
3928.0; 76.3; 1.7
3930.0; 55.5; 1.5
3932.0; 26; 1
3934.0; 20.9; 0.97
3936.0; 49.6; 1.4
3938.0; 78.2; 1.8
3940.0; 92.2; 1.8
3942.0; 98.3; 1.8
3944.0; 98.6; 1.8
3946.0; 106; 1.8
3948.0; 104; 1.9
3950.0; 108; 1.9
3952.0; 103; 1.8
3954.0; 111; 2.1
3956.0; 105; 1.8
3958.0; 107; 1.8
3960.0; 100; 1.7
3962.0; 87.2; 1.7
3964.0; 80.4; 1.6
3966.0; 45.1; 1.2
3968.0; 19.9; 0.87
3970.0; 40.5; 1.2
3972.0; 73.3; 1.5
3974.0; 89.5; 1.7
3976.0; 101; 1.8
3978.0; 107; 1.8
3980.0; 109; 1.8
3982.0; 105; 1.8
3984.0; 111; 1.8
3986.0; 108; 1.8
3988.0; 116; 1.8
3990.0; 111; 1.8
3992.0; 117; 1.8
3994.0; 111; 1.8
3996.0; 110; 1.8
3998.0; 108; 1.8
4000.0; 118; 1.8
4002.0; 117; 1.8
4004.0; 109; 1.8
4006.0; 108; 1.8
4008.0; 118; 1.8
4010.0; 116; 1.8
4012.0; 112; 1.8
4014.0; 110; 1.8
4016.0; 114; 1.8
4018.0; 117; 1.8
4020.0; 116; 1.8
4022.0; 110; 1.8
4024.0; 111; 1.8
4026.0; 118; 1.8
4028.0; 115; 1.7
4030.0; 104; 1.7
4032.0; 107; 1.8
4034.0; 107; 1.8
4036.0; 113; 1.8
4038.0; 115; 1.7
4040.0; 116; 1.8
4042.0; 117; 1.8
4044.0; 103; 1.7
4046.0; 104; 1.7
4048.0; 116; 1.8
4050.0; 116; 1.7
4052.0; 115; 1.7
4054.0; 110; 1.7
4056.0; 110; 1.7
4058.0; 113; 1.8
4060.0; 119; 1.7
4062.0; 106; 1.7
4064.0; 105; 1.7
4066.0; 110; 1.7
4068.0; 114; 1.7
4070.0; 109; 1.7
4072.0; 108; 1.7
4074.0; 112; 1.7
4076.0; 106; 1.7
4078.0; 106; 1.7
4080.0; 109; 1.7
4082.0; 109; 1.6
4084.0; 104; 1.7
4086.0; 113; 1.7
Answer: 1.63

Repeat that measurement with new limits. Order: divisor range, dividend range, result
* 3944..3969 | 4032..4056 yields 1.24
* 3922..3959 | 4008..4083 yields 1.30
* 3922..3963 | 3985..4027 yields 1.30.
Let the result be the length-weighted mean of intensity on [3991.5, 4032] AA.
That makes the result 113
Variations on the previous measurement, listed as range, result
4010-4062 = 112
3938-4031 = 102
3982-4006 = 112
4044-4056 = 111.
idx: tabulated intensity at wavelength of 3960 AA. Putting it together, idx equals 100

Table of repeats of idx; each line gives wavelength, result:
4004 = 109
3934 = 20.9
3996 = 110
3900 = 102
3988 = 116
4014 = 110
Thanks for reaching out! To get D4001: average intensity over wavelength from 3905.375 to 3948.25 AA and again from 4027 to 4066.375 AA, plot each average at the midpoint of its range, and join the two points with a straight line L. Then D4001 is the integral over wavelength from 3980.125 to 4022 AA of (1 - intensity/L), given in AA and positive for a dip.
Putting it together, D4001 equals -4.1 AA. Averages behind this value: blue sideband 88.2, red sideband 111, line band 112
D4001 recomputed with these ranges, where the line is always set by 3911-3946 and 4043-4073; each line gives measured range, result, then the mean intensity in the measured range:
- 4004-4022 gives -2.1 AA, 113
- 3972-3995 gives -2.6 AA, 106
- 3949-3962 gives -2.1 AA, 104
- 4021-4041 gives -1.2 AA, 112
